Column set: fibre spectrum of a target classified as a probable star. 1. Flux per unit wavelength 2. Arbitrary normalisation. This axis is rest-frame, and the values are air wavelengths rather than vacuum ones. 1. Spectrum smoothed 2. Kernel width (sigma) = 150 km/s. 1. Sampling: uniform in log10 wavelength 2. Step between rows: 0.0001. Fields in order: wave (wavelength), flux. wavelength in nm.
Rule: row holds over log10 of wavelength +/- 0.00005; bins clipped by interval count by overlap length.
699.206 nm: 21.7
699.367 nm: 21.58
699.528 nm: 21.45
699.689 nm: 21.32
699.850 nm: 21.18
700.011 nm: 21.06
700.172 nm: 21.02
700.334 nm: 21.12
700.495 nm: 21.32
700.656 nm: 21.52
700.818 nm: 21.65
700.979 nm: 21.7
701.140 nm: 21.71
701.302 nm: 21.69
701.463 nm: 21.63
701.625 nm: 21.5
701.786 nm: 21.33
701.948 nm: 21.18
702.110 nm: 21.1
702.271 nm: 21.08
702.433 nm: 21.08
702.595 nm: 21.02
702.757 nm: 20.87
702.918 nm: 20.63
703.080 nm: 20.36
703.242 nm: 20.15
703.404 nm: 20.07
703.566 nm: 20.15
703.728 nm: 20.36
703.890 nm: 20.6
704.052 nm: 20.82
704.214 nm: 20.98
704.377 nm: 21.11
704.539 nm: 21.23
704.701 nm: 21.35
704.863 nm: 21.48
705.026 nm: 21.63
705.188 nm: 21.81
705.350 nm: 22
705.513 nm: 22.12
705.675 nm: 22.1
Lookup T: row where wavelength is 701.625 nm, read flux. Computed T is 21.5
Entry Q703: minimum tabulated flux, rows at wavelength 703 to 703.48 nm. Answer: 20.07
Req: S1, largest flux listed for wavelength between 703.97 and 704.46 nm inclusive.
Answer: 21.11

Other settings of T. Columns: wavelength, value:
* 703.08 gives 20.36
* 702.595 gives 21.02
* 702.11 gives 21.1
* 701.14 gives 21.71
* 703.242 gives 20.15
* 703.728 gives 20.36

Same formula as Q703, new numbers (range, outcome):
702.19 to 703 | 20.63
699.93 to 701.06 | 21.02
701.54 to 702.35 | 21.08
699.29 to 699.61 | 21.45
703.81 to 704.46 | 20.6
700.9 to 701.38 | 21.69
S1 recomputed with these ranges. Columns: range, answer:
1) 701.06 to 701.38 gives 21.71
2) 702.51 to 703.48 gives 21.02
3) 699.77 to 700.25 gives 21.18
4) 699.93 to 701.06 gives 21.7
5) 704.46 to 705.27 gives 21.81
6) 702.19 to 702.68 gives 21.08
